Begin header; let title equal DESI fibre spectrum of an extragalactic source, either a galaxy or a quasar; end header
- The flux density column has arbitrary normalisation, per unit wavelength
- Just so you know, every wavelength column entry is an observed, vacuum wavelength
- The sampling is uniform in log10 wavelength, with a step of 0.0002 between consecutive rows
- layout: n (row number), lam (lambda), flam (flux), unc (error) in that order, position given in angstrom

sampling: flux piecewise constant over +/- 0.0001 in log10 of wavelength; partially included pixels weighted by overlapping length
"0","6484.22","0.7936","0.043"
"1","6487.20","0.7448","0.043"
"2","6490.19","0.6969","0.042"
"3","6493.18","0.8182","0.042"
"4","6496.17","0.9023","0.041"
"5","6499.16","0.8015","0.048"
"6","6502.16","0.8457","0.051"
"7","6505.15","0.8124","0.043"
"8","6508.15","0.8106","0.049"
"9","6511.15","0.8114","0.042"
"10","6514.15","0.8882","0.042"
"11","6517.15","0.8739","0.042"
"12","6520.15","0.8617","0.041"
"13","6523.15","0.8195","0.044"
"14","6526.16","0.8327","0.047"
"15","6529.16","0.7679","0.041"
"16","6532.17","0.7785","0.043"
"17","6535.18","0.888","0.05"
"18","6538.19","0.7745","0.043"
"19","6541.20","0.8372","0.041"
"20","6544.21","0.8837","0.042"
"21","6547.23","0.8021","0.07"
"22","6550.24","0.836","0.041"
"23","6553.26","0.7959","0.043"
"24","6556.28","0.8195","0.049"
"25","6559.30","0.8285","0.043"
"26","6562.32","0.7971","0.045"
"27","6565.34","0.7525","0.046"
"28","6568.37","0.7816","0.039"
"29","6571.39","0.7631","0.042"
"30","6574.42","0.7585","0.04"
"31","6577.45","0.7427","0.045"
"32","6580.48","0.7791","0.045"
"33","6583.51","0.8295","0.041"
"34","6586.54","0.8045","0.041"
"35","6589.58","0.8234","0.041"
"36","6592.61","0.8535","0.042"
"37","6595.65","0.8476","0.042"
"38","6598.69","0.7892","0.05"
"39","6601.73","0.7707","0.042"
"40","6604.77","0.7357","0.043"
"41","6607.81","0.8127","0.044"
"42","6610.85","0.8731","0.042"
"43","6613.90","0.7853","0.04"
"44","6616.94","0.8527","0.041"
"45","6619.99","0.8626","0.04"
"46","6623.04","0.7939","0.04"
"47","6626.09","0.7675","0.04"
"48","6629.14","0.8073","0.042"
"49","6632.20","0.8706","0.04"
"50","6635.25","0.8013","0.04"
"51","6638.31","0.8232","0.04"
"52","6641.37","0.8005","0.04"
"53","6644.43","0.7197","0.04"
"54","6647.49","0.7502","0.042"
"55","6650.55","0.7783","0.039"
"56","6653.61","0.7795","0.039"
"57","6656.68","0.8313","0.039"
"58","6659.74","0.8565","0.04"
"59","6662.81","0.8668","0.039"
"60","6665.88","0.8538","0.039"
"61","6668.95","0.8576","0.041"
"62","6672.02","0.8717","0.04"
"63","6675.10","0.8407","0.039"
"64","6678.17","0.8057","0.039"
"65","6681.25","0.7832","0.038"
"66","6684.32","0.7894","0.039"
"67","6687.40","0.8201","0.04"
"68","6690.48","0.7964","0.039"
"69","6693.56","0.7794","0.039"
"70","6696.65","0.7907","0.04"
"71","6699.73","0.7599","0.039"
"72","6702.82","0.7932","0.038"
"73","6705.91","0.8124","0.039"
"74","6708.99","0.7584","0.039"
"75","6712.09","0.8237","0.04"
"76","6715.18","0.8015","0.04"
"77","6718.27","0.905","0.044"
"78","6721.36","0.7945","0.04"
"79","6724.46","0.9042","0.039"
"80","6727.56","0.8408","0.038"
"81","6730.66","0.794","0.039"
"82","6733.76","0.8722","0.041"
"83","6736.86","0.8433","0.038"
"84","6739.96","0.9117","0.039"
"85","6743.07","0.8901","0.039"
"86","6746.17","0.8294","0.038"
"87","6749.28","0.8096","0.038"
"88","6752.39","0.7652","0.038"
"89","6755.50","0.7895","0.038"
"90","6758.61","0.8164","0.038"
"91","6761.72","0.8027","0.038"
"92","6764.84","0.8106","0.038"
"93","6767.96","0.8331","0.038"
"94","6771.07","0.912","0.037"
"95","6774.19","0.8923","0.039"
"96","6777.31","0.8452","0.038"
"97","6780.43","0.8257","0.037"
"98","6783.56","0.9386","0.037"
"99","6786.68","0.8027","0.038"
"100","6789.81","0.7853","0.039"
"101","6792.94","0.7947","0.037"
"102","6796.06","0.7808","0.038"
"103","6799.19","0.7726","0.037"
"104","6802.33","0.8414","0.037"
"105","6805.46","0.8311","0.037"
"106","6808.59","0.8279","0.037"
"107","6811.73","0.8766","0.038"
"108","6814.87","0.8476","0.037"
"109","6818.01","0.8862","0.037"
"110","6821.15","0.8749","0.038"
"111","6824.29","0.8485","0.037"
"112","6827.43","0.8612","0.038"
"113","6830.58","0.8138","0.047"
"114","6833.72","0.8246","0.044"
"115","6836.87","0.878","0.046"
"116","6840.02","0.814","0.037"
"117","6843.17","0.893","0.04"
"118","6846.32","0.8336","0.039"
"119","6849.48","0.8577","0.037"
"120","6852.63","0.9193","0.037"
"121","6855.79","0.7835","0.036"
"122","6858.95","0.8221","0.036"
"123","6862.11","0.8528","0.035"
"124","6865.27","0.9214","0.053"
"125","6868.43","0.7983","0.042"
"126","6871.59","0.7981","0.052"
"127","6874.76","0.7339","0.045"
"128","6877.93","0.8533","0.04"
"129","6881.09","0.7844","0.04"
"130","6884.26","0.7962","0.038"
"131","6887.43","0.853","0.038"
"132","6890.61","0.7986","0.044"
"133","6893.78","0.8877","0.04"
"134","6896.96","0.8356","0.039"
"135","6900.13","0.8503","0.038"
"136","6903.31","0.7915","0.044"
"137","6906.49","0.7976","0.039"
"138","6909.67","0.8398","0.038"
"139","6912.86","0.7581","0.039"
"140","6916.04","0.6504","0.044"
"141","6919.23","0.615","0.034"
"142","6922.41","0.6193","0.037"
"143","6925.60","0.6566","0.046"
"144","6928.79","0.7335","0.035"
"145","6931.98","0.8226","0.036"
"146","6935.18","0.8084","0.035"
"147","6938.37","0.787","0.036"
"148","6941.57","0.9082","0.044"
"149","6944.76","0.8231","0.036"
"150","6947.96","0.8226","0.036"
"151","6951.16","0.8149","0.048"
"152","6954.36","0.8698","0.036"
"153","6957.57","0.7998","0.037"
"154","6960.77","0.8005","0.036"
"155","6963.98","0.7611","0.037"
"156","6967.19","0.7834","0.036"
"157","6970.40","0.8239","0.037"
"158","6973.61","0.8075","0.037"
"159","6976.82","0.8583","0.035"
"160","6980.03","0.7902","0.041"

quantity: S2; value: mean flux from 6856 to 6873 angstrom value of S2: 0.835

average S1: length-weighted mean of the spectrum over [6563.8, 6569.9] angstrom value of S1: 0.767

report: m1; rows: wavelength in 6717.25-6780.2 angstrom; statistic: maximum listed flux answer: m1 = 0.912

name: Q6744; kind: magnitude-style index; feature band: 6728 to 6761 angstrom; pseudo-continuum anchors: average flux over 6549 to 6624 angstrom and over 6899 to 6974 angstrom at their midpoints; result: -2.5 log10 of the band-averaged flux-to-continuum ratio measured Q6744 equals -0.05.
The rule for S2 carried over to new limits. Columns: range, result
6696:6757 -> 0.825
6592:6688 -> 0.814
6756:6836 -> 0.838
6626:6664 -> 0.805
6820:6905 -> 0.836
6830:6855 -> 0.854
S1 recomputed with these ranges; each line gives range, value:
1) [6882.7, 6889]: 0.825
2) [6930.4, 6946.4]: 0.83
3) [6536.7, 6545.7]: 0.832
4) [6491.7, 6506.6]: 0.836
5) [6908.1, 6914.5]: 0.797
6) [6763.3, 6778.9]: 0.859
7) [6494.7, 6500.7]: 0.851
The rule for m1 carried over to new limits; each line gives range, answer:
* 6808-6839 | 0.8862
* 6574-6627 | 0.8731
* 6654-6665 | 0.8668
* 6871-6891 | 0.8533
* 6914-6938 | 0.8226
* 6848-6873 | 0.9214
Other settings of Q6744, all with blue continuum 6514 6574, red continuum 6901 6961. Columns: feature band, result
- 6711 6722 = -0.050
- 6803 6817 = -0.079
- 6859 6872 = -0.084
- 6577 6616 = 0.006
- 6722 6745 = -0.086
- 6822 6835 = -0.072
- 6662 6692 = -0.034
